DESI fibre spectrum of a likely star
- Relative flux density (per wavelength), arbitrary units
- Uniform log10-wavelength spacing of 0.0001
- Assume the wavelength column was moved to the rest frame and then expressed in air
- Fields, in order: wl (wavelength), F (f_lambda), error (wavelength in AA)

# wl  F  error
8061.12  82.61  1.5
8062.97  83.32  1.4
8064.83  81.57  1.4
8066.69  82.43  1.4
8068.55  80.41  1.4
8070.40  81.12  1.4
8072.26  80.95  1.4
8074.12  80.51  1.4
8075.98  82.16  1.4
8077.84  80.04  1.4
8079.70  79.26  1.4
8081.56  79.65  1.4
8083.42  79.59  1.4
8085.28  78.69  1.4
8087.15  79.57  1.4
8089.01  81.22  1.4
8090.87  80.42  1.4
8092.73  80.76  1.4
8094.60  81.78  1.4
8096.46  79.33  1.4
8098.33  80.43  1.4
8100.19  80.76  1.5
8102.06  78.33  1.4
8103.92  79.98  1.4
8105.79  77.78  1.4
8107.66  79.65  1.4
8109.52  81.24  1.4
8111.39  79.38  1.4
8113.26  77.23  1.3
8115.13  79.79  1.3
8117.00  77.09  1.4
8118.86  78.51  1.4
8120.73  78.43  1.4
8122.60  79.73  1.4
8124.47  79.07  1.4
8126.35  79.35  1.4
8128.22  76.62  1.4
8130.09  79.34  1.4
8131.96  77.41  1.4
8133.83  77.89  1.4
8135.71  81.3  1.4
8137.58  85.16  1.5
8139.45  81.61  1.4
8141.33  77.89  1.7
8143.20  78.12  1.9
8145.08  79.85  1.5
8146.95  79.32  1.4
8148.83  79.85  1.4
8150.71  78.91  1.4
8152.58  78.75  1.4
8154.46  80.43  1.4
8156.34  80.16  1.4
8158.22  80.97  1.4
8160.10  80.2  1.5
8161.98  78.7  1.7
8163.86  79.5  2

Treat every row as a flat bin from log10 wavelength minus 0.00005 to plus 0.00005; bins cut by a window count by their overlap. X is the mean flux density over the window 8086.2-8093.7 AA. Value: 80.4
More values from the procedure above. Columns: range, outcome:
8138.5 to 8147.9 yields 79.4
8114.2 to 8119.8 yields 78.6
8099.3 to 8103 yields 79.6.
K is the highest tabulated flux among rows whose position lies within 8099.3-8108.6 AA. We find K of 80.76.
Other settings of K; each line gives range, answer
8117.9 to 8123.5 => 79.73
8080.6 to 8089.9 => 81.22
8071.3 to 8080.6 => 82.16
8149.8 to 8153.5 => 78.91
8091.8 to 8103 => 81.78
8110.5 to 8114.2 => 79.38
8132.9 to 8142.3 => 85.16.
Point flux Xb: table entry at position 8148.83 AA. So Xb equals 79.85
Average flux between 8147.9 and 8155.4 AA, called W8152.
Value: 79.5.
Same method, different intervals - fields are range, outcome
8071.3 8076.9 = 81.2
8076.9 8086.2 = 79.5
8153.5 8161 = 80.4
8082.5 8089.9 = 79.7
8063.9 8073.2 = 81.3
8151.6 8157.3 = 79.8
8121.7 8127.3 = 79.3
